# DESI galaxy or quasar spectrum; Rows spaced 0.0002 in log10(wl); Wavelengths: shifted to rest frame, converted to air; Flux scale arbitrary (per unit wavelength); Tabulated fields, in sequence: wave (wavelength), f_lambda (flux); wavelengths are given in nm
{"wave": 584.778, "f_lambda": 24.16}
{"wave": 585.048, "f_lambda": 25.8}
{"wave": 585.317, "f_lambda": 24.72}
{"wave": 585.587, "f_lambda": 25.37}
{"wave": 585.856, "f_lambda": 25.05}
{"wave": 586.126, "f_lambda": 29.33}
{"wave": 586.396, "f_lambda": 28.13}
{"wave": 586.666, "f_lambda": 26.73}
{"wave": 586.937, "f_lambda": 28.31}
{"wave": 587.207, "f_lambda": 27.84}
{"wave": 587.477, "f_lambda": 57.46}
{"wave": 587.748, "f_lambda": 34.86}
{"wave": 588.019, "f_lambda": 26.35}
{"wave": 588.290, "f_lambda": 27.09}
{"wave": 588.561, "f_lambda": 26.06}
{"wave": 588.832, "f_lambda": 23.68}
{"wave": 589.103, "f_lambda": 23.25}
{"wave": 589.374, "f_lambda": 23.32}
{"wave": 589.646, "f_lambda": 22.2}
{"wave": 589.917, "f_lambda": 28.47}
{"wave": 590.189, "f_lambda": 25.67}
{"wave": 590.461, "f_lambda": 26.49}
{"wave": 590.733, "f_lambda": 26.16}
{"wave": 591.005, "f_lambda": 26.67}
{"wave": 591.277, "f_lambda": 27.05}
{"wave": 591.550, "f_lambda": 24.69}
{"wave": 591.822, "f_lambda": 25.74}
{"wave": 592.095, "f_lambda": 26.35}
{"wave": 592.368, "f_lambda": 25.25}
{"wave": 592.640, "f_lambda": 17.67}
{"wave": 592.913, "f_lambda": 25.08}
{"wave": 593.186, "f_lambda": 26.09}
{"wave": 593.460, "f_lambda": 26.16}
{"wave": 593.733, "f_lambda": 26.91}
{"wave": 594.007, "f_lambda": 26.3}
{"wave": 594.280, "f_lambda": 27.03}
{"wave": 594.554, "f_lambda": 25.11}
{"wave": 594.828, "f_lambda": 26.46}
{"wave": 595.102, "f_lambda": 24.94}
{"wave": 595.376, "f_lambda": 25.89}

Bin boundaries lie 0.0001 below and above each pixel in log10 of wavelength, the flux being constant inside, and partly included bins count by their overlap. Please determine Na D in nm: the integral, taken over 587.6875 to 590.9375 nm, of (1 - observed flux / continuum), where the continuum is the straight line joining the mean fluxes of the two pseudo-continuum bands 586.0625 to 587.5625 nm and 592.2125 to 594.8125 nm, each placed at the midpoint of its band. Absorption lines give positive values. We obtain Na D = 0.41 nm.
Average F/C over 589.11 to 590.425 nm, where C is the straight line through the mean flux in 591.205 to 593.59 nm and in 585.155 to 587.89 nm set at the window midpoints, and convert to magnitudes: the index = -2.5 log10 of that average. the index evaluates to 0.11 mag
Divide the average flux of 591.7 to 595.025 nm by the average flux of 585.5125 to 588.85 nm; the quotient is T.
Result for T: 0.84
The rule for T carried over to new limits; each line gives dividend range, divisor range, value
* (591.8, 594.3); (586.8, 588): 0.70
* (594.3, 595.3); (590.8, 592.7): 1.02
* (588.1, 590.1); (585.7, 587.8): 0.78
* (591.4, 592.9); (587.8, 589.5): 0.95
